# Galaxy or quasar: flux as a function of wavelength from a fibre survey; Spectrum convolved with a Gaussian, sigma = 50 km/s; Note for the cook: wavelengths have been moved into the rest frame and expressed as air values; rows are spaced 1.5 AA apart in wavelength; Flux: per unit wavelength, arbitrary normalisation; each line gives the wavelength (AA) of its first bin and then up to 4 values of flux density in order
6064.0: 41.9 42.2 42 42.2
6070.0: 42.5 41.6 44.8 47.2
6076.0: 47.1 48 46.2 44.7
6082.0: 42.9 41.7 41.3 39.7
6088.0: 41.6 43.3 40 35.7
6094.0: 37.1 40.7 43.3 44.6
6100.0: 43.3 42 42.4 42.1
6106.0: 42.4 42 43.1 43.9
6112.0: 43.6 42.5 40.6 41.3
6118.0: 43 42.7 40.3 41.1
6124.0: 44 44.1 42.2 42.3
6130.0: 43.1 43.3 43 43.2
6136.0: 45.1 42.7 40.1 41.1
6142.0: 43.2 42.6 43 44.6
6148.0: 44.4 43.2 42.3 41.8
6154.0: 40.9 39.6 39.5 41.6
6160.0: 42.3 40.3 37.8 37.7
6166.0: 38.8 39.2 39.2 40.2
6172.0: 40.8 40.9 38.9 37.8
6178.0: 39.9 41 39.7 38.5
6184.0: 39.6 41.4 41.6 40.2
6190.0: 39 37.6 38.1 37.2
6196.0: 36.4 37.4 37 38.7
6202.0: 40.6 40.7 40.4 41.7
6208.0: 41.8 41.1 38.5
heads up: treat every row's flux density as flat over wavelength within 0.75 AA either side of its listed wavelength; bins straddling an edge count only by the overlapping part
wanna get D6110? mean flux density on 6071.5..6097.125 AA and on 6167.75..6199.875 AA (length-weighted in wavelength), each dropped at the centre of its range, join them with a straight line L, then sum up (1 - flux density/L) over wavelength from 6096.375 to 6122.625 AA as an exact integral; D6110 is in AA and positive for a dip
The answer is -0.5 AA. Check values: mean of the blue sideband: 42.6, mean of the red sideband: 39.2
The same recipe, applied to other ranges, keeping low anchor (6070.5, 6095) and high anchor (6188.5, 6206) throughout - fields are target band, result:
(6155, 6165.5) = 0.02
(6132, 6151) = -1.14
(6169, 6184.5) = -0.15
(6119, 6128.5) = -0.27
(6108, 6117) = -0.20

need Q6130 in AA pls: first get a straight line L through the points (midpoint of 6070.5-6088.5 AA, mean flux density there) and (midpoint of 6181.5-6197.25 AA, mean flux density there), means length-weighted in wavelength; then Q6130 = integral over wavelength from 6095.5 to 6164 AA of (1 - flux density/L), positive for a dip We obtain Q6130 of -1.1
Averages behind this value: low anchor 43.9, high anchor 38.9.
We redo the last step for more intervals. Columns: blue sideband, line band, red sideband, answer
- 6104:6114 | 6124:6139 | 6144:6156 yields -0.15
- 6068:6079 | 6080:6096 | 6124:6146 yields 1.34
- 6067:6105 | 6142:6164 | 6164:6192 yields -0.69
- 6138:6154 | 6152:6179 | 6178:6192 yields 0.90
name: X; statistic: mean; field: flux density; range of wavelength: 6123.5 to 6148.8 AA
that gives 43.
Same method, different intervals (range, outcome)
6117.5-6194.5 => 41.1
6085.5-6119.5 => 41.8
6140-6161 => 42.1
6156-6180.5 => 39.7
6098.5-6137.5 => 42.7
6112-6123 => 41.8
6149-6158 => 41.2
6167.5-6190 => 39.9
